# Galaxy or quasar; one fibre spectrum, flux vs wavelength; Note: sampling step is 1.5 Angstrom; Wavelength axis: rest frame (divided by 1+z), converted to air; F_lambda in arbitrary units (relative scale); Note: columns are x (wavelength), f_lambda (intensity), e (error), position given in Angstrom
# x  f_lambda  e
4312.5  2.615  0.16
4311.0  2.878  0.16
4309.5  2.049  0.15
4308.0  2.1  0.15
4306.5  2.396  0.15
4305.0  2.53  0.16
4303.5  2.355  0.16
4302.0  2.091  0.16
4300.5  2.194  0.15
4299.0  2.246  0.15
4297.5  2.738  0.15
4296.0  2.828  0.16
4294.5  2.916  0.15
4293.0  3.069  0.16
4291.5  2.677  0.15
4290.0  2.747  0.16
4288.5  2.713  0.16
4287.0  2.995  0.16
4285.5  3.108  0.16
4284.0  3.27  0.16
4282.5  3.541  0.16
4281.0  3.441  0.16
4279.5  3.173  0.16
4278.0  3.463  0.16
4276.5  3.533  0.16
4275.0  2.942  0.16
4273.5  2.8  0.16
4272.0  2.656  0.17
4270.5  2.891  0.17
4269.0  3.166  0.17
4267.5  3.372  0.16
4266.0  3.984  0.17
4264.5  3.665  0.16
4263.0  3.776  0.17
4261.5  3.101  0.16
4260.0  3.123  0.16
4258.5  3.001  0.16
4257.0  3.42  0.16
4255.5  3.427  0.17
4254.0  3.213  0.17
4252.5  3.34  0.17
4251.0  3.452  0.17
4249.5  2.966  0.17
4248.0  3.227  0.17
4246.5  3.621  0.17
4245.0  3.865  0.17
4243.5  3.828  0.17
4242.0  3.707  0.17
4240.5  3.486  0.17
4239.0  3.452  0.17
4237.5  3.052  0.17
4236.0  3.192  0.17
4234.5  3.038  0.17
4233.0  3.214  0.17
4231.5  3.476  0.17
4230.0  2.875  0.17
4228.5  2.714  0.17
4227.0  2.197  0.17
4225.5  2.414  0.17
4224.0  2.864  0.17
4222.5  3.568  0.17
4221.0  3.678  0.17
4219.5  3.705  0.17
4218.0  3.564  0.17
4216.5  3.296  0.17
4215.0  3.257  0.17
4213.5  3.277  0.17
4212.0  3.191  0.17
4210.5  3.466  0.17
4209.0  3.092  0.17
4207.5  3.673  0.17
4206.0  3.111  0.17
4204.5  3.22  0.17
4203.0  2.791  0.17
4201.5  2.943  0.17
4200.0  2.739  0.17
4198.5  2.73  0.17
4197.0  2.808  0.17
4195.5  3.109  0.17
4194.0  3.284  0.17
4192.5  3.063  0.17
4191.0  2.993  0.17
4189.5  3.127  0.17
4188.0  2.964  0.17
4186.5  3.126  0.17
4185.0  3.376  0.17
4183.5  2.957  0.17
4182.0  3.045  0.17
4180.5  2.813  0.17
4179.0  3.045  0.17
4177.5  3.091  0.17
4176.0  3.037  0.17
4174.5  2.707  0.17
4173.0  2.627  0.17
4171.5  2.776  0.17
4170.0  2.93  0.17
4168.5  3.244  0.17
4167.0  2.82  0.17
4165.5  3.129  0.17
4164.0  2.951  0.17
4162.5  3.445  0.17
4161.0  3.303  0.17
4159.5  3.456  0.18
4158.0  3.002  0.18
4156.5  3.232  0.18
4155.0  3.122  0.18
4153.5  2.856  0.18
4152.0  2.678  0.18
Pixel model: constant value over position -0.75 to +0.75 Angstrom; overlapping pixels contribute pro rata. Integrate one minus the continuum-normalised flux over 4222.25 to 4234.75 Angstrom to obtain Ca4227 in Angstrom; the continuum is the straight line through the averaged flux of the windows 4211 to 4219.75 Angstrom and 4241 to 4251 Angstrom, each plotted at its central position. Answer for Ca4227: 2.0 Angstrom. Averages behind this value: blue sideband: 3.37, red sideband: 3.53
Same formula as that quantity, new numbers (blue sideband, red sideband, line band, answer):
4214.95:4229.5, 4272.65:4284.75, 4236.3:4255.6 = -1.5 Angstrom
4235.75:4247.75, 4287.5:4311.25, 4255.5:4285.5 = -2.5 Angstrom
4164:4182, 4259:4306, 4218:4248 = -3.0 Angstrom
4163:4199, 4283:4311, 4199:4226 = -3.0 Angstrom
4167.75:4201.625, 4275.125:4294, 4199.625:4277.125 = -4.6 Angstrom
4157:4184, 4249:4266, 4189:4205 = 0.8 Angstrom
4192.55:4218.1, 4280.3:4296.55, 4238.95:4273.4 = -3.3 Angstrom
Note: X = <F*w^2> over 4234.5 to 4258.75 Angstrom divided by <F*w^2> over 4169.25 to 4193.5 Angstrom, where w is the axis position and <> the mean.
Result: 1.17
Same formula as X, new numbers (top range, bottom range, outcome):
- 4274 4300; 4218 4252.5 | 0.95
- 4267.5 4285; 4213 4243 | 1.01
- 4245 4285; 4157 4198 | 1.13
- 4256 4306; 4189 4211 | 1.02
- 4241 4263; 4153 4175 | 1.16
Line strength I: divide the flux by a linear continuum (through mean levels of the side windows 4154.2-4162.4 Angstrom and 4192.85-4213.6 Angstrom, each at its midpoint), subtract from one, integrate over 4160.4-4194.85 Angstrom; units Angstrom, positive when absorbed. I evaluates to 1.5 Angstrom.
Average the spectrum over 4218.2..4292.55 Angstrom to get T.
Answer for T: 3.23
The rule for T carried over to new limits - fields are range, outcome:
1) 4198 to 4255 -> 3.23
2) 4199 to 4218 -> 3.18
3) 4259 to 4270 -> 3.43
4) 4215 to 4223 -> 3.53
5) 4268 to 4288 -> 3.15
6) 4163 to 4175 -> 2.91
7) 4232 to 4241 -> 3.24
